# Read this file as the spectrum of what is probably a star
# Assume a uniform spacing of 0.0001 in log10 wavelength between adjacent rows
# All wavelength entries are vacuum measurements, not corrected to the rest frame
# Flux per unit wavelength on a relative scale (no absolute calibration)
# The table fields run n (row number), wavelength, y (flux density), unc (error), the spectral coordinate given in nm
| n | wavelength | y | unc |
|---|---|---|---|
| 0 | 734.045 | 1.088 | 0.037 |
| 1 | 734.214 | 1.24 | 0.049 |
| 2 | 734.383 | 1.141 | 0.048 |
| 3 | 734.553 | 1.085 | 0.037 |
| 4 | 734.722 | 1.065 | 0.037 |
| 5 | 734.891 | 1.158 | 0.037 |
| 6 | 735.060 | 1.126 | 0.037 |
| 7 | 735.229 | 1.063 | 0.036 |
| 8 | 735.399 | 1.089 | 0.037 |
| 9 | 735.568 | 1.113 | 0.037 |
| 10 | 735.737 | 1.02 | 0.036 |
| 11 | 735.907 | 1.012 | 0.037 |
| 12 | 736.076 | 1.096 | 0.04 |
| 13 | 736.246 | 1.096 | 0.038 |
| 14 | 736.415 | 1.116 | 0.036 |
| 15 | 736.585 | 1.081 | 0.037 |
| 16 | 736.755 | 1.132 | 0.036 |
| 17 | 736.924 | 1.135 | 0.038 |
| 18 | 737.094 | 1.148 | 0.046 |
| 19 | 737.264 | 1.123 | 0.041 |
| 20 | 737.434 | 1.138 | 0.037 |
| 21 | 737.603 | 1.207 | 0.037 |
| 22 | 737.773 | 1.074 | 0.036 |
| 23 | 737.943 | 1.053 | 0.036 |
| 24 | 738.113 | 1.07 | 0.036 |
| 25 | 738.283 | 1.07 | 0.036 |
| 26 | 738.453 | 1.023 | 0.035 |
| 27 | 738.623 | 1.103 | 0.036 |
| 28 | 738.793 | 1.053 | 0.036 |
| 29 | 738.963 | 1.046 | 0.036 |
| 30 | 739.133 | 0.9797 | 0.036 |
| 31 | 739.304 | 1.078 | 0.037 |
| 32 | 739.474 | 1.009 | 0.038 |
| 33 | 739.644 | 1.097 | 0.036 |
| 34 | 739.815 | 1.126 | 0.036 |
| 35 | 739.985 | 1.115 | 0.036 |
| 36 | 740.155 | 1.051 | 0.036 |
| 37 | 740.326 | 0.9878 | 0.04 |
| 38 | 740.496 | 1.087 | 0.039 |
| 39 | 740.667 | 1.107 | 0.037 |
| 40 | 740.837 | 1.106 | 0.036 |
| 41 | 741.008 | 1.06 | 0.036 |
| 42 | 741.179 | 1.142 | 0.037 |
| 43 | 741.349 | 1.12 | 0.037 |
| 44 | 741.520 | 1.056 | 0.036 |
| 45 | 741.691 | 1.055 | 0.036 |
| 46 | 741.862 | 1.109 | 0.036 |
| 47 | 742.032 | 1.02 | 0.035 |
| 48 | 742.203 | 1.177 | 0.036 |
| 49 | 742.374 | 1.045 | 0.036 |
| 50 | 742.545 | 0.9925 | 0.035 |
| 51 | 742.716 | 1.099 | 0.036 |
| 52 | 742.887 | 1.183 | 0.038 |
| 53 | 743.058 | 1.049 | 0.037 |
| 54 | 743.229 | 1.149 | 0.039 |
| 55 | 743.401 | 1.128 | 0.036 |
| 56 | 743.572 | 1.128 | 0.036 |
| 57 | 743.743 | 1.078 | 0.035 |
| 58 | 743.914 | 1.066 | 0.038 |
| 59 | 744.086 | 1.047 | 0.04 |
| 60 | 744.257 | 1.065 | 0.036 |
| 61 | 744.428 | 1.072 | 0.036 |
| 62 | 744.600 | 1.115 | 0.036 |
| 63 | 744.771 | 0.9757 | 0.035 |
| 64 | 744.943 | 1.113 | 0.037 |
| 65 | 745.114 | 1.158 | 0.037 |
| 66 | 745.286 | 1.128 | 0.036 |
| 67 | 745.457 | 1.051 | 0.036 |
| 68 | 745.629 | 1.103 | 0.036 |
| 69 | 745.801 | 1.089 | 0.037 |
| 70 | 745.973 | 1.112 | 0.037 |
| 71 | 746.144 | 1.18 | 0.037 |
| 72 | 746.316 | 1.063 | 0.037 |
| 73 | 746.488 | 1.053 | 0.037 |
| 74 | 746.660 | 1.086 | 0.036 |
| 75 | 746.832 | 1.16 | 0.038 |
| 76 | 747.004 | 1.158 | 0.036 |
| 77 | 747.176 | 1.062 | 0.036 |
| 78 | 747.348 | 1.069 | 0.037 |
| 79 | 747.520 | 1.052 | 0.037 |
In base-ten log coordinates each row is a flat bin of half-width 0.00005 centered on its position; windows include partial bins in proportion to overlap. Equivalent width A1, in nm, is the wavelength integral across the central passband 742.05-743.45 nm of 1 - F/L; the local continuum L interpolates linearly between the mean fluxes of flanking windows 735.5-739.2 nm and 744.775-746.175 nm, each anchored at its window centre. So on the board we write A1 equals 0.00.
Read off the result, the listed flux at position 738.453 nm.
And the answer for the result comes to 1.023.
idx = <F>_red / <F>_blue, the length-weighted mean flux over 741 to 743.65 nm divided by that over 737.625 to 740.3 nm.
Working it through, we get 1.03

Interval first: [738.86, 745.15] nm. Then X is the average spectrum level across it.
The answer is 1.08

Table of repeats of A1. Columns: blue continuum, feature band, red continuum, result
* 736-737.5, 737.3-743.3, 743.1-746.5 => 0.14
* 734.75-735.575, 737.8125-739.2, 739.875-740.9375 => 0.05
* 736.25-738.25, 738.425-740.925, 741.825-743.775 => 0.09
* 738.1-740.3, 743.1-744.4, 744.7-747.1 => 0.00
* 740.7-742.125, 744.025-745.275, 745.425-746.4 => 0.02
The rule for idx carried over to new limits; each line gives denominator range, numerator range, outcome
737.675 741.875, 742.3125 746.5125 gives 1.02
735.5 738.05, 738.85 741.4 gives 0.97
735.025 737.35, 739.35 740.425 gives 0.97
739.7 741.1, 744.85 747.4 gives 1.02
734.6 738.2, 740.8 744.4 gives 0.99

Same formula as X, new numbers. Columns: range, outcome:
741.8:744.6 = 1.09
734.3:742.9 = 1.09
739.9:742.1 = 1.08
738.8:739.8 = 1.05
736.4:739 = 1.1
